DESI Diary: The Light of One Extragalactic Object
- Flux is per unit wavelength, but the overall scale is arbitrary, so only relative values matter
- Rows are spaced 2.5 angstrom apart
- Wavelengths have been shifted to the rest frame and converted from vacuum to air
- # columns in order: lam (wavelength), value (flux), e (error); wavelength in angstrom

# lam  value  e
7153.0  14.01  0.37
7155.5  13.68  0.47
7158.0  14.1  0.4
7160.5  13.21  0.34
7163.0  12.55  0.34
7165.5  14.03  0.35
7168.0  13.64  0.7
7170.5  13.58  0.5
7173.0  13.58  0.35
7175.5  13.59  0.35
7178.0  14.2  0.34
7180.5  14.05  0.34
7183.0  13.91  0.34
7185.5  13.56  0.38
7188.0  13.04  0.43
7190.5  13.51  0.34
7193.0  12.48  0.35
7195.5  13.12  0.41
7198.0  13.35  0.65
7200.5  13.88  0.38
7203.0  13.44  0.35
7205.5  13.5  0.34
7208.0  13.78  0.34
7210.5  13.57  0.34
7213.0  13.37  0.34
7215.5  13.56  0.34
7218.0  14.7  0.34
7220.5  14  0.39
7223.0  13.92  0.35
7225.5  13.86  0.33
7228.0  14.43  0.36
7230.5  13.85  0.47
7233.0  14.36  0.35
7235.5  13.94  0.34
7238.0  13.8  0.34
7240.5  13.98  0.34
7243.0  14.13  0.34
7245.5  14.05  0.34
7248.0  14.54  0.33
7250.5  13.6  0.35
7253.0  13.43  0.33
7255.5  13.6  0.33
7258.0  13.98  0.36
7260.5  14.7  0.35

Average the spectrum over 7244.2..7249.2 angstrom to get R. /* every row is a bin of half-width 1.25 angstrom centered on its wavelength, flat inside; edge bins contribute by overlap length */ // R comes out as 14.3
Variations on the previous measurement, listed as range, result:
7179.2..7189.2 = 13.6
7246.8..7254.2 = 13.9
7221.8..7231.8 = 14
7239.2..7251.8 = 14.1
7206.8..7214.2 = 13.6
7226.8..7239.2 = 14.1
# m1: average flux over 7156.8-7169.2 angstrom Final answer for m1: 13.5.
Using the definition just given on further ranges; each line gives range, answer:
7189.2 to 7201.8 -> 13.3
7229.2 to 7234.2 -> 14.1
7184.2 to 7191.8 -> 13.4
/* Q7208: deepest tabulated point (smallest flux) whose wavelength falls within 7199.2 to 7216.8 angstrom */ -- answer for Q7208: 13.37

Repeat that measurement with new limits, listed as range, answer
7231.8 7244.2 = 13.8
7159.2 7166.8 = 12.55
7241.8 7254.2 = 13.43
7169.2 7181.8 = 13.58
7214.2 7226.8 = 13.56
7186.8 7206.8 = 12.48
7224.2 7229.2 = 13.86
